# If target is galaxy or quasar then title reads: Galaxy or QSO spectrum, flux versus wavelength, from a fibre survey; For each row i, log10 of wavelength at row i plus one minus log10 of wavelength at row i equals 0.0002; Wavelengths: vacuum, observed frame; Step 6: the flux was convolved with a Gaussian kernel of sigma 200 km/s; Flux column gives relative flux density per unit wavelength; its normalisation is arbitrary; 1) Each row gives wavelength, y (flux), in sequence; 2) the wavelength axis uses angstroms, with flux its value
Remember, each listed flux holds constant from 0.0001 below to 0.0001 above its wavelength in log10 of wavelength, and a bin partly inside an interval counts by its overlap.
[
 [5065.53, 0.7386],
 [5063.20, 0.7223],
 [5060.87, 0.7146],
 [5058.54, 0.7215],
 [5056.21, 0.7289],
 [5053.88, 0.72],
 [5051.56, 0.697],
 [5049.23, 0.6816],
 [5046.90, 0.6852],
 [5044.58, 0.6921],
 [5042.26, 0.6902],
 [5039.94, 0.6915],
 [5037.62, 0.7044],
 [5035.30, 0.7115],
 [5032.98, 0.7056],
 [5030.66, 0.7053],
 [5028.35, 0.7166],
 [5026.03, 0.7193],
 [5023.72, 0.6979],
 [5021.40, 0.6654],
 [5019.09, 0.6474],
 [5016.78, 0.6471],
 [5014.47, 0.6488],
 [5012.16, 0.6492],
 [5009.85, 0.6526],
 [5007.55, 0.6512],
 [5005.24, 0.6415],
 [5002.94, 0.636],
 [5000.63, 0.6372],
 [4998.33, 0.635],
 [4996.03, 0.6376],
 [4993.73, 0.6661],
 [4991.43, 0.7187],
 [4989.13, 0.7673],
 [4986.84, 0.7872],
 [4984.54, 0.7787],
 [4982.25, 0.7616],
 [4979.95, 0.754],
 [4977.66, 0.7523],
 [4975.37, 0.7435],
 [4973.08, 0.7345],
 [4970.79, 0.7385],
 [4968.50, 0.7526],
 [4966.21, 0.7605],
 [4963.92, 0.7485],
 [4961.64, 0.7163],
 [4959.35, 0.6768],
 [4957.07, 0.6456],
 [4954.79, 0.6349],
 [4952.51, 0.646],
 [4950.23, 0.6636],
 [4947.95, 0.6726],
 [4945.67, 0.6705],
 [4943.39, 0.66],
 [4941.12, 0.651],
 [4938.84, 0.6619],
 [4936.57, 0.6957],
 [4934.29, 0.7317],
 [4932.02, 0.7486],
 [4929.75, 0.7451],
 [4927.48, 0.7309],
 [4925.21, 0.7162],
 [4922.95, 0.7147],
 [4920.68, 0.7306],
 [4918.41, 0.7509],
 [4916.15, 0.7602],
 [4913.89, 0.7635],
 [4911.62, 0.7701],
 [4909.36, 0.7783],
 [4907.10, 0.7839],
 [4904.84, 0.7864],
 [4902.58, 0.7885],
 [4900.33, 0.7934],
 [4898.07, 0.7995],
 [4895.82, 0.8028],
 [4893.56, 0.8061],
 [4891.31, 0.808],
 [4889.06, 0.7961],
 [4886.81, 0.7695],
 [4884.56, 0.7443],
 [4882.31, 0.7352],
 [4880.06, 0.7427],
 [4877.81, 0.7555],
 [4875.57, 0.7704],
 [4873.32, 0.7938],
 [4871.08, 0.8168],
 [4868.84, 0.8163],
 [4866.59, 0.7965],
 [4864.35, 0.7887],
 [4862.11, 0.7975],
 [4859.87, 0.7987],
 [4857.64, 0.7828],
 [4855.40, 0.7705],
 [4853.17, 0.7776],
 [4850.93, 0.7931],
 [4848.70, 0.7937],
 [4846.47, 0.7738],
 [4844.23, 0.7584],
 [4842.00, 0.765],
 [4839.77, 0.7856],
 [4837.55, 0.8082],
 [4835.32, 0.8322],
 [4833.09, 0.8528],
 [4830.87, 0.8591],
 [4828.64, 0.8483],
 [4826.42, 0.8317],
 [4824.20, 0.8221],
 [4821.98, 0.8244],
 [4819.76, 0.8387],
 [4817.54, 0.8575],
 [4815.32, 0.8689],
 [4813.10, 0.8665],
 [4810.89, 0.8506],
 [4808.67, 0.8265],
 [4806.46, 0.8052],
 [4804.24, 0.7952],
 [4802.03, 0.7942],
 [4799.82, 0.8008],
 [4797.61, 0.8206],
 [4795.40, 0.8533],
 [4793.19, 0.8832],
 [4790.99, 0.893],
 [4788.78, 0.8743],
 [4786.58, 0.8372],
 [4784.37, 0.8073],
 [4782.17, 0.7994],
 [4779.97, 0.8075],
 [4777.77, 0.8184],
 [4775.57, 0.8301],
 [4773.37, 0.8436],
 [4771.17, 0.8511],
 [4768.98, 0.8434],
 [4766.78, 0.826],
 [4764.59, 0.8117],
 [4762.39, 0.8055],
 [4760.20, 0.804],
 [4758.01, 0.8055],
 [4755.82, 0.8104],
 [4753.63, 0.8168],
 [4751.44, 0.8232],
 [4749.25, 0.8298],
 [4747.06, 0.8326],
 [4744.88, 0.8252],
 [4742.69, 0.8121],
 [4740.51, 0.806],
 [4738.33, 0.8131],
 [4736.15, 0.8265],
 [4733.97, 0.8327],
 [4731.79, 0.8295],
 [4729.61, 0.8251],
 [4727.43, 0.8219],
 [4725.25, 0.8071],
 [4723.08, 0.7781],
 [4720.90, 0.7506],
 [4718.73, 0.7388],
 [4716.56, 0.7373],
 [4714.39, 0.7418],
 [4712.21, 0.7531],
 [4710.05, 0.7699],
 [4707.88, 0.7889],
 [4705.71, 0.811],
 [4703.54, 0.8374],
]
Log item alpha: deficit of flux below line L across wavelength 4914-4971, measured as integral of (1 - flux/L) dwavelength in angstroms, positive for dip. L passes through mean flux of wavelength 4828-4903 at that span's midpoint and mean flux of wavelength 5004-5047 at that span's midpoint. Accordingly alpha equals 2.51 angstroms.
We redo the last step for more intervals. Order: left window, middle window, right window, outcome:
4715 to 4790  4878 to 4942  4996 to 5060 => -1.4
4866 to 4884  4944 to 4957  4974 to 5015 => 1.2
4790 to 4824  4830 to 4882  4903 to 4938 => 0.5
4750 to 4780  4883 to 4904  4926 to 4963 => -1.9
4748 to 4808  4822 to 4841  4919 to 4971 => -1.1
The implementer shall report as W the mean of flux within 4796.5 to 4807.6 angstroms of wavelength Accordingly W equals 0.803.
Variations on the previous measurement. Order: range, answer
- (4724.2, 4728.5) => 0.814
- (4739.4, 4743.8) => 0.809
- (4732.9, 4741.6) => 0.82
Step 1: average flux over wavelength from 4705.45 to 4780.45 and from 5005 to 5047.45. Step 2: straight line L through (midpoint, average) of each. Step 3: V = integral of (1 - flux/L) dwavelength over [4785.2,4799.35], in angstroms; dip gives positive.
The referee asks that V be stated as -1.3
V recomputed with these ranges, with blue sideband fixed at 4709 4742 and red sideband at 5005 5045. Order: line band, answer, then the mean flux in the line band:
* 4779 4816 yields -3.4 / 0.834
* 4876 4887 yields -0.2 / 0.749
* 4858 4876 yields -1.5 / 0.798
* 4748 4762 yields -0.6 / 0.815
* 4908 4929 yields -0.8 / 0.747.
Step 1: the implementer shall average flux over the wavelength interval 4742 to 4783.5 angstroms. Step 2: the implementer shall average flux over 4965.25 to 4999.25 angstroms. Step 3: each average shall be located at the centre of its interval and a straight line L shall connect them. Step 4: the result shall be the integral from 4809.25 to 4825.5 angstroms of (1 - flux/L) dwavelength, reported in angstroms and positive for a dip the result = -1.0 angstroms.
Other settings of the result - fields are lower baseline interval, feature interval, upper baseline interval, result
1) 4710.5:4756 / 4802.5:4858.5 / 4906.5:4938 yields -3.2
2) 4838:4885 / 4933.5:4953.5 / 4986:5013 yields 1.2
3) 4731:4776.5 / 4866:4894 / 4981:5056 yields -0.8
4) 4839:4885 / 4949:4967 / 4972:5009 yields 1.0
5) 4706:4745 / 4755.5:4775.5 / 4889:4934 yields -0.9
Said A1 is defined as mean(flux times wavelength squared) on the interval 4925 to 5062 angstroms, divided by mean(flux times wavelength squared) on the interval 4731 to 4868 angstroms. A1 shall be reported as 0.9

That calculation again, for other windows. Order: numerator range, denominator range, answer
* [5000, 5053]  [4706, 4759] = 0.96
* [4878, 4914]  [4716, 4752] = 1.03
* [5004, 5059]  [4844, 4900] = 0.93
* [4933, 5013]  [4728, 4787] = 0.93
